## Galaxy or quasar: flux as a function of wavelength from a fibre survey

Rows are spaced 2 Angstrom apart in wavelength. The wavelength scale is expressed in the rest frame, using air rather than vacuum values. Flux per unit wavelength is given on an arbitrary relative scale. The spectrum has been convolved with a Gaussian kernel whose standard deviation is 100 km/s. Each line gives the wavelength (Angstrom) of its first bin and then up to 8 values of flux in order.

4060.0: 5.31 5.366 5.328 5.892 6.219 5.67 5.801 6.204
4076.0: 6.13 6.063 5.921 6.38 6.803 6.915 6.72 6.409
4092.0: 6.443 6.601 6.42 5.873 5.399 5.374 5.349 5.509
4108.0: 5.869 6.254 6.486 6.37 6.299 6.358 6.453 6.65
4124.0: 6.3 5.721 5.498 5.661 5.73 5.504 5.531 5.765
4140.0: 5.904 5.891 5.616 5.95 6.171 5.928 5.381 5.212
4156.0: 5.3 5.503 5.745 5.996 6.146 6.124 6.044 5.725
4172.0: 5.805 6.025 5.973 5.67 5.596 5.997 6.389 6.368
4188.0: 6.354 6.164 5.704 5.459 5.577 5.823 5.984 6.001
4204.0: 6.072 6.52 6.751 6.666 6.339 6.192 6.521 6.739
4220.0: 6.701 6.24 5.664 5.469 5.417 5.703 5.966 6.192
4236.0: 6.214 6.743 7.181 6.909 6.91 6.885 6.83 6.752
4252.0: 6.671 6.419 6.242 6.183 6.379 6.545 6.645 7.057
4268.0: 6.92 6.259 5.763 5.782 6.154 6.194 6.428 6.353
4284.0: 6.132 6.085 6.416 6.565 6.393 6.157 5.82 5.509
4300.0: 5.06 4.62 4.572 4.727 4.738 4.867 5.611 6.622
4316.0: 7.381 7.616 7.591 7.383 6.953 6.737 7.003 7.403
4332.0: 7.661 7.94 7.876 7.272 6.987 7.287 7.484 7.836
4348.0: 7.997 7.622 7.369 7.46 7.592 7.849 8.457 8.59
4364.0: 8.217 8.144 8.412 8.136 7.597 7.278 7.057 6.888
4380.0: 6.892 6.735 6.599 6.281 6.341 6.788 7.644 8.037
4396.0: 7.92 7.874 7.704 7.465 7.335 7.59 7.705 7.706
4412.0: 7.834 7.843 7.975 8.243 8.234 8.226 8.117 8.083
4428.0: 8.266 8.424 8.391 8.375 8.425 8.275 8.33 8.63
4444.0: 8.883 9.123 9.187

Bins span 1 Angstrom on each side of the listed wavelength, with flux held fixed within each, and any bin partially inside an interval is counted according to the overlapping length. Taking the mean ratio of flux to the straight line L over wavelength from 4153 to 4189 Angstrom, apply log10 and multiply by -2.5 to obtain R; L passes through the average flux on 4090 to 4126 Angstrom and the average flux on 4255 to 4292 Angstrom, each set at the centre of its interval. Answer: 0.06 mag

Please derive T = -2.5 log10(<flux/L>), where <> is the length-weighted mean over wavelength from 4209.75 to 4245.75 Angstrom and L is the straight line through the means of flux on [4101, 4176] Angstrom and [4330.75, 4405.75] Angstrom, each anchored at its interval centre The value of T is 0.03 mag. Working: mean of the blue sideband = 5.87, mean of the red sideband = 7.53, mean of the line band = 6.32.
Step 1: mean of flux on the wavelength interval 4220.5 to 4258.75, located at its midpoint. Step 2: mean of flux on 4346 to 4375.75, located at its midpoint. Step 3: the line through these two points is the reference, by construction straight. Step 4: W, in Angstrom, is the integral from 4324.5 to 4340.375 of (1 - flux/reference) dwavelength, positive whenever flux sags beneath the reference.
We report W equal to 0.3 Angstrom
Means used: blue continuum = 6.35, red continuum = 7.88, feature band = 7.36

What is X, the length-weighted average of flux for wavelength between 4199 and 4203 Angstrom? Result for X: 5.99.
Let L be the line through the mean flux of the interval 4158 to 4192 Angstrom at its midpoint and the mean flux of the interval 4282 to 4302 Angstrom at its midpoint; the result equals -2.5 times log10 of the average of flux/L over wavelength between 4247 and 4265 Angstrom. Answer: -0.10 mag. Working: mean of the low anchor 5.98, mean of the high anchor 5.96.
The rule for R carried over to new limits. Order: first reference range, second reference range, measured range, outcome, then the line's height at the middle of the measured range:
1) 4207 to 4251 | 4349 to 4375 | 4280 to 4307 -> 0.23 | 7.13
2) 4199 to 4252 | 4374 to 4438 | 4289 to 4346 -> 0.08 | 7.02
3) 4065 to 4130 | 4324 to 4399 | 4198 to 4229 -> 0.09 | 6.73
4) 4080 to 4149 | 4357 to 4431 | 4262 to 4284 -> 0.10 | 6.98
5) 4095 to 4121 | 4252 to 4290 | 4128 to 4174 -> 0.06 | 6.09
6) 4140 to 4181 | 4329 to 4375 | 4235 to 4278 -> 0.04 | 6.78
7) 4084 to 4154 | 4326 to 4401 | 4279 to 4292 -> 0.11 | 7.03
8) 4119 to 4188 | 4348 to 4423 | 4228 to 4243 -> 0.02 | 6.49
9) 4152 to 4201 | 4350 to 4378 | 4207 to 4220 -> -0.05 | 6.24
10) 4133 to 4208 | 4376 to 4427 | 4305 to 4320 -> 0.14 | 6.88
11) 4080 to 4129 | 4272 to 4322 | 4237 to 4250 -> -0.14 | 6.05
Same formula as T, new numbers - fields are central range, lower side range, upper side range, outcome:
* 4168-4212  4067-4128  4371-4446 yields 0.10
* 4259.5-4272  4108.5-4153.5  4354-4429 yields 0.04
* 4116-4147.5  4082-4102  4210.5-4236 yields 0.06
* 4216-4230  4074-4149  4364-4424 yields 0.10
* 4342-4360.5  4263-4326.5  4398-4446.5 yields -0.10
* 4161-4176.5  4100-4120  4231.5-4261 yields 0.05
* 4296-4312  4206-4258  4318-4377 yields 0.40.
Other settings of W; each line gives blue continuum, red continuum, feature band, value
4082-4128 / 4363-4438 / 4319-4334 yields 0.1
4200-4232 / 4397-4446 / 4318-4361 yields -1.0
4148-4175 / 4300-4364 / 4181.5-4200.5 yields 0.0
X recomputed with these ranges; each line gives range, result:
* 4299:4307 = 4.74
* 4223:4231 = 5.56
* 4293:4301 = 5.64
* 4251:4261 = 6.38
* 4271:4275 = 5.77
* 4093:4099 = 6.3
